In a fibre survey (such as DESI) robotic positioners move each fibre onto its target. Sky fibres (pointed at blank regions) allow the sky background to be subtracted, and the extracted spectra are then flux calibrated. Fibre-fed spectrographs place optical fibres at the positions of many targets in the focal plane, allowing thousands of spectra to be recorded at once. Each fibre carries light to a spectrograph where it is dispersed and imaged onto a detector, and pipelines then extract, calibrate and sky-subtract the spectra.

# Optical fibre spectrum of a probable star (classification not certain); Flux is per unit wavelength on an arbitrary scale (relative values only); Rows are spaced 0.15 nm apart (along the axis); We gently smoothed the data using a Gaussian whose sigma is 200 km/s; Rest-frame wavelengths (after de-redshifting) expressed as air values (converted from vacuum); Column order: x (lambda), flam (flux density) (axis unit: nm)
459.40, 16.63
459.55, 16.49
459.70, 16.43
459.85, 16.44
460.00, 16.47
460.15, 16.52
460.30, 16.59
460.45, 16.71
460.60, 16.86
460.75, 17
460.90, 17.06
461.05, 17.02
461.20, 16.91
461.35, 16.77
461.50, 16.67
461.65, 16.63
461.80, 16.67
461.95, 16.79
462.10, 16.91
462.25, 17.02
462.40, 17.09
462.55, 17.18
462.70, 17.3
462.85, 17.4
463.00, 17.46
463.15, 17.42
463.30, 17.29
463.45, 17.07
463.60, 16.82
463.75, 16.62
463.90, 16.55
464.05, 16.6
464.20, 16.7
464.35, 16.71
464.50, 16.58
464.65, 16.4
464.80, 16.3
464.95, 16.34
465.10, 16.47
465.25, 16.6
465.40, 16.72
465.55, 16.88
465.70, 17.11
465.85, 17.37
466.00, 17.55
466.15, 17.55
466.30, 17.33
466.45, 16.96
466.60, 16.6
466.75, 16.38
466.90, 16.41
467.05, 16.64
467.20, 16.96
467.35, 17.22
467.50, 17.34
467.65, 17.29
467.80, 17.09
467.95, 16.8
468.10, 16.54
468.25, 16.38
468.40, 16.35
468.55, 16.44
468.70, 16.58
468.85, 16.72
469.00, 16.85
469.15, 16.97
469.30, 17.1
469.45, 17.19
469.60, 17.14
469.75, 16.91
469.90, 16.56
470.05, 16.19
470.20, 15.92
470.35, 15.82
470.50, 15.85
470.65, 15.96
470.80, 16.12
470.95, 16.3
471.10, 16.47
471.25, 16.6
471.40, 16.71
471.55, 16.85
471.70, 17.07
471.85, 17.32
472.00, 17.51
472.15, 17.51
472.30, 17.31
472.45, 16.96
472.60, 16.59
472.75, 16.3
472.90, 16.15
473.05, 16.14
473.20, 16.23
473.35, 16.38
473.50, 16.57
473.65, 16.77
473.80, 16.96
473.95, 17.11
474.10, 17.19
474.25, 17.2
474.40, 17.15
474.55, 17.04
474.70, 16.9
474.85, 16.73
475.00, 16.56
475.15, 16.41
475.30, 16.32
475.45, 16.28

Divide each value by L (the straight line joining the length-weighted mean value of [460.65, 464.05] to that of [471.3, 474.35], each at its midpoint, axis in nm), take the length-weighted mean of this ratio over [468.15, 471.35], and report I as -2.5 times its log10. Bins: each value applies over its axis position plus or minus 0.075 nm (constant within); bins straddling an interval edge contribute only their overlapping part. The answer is 0.02 mag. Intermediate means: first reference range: 17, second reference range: 16.8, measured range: 16.5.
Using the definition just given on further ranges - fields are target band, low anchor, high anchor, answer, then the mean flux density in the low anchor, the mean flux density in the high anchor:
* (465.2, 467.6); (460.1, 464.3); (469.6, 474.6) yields -0.011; 16.9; 16.7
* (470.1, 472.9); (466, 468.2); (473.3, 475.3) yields 0.018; 17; 16.8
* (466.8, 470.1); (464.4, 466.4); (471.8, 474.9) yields 0.003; 16.9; 16.9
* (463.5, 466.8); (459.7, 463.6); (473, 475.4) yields 0.005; 16.9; 16.7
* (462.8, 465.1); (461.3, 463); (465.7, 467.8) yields 0.013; 17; 17.1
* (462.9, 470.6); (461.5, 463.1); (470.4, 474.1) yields 0.006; 17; 16.7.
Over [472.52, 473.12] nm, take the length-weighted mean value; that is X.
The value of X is 16.3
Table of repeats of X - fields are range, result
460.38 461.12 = 16.9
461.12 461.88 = 16.7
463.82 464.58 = 16.6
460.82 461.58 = 16.9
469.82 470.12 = 16.4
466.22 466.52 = 17.2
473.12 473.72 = 16.5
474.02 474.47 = 17.2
